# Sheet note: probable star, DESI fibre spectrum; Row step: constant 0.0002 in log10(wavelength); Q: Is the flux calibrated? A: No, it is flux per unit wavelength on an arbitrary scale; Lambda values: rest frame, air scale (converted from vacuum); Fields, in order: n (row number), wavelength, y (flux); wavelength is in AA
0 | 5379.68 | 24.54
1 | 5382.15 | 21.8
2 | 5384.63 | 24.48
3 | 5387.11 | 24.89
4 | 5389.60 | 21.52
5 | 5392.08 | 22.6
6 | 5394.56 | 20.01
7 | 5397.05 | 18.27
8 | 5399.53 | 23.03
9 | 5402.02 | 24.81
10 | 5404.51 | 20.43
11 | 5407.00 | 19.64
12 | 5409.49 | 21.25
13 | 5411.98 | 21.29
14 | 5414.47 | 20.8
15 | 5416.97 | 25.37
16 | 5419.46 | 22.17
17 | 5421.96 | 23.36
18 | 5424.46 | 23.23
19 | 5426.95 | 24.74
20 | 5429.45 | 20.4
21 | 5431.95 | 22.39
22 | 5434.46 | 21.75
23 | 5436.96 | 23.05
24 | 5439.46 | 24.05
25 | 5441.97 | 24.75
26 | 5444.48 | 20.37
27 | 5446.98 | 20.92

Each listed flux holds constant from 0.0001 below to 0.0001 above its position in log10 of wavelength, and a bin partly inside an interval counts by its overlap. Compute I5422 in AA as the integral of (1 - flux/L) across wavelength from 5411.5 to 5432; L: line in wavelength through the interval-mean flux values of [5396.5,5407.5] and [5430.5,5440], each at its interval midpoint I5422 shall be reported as -0.46 AA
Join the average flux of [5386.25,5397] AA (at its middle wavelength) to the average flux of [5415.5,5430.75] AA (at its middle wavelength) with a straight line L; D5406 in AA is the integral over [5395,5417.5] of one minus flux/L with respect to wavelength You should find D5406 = 0.92 AA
